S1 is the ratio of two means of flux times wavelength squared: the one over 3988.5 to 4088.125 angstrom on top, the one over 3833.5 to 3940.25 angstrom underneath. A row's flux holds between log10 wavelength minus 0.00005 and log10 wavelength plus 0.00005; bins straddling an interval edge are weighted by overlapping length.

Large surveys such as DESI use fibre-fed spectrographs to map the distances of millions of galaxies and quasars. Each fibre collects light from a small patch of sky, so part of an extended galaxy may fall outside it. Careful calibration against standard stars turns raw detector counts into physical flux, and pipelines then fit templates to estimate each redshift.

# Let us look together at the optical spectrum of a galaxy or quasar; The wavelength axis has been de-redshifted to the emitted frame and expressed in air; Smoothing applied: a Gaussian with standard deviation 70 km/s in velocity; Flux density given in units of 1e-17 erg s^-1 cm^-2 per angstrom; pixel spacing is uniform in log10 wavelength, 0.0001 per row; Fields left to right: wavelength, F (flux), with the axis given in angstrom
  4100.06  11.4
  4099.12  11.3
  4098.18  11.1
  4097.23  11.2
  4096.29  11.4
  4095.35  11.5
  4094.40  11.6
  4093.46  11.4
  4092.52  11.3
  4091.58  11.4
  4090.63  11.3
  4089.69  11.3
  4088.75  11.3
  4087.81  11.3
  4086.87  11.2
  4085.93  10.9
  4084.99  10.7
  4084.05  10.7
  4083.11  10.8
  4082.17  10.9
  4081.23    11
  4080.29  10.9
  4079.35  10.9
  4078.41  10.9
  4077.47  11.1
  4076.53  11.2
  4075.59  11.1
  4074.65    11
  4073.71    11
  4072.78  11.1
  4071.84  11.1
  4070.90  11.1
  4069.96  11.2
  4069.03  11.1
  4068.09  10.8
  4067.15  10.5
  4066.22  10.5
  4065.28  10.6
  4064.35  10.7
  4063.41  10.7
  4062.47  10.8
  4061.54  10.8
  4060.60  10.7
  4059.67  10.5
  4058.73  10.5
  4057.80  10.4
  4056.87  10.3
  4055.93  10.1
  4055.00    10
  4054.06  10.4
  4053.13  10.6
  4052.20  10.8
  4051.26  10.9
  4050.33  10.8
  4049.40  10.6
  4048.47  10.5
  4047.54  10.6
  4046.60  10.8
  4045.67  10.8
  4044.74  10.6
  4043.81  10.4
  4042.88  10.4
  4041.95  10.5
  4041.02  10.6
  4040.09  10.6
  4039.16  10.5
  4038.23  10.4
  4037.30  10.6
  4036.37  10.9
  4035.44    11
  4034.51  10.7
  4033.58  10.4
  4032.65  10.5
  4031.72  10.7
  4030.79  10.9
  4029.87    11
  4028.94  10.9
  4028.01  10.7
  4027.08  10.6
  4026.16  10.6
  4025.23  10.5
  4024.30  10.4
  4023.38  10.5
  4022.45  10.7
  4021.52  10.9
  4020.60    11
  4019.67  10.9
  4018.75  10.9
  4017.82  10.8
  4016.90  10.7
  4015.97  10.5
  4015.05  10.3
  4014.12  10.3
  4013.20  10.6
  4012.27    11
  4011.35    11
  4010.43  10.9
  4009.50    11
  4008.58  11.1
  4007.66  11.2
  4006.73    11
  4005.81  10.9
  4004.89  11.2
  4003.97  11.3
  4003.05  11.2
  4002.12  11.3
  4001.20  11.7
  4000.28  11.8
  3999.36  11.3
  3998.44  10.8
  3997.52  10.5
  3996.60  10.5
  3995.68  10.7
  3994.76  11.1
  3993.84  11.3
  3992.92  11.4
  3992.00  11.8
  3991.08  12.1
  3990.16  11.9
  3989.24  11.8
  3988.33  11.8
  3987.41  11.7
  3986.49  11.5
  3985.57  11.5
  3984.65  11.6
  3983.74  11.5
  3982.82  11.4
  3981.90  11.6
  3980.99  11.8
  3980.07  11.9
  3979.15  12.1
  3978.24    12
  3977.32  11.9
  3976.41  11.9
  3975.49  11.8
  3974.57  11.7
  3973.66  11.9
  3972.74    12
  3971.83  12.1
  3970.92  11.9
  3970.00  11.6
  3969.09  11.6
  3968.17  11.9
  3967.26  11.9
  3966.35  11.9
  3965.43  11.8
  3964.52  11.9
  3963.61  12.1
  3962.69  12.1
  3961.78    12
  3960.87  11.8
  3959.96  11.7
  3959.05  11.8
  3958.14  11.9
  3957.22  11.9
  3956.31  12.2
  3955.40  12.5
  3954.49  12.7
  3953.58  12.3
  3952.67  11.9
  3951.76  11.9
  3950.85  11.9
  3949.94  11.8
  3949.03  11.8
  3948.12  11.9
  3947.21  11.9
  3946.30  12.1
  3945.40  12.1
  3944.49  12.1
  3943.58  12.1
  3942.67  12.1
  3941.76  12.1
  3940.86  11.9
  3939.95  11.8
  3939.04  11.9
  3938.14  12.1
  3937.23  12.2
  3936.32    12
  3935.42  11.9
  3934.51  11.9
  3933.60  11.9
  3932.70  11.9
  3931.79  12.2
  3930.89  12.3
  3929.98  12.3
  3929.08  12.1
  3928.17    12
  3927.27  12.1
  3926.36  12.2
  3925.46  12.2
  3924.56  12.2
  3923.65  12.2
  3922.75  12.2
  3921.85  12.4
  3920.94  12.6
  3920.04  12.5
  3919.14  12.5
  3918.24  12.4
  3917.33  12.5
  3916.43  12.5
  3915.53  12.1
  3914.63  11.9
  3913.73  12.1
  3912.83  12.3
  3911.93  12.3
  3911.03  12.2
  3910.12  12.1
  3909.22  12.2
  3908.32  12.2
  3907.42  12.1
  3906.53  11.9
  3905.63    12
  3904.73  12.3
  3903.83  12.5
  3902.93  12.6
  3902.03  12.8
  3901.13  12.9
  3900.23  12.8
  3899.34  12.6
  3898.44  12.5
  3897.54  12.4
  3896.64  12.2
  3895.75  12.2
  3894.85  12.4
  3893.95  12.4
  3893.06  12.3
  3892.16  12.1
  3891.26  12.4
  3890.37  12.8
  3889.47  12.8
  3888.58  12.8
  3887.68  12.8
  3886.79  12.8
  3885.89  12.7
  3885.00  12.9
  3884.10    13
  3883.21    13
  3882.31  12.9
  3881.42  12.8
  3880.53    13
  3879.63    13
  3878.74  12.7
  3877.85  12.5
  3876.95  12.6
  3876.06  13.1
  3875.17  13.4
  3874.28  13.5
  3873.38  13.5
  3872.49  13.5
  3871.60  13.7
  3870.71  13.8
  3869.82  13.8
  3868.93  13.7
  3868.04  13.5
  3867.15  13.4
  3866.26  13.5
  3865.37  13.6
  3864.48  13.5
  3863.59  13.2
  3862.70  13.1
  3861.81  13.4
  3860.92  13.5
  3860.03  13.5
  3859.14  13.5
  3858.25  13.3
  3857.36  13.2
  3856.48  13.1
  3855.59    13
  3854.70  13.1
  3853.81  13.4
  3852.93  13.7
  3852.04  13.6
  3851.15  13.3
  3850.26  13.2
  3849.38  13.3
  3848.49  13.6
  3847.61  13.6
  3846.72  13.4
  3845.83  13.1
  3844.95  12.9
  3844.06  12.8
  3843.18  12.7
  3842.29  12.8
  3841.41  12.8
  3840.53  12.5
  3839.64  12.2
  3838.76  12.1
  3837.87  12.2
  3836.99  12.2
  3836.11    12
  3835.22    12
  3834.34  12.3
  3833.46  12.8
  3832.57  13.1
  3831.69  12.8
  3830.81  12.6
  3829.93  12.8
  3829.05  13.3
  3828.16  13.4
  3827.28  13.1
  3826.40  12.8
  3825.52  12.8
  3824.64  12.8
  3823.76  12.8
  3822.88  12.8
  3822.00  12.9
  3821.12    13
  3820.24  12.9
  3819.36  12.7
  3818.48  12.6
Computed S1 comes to 0.9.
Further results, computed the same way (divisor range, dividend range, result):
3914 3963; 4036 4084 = 0.94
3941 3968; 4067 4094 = 0.98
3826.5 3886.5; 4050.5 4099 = 0.93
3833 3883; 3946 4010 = 0.95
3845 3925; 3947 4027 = 0.94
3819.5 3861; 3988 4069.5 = 0.92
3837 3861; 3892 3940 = 0.97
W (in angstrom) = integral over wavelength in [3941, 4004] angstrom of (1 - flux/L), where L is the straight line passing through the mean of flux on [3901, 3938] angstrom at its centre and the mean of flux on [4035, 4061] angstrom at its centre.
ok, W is -1.2 angstrom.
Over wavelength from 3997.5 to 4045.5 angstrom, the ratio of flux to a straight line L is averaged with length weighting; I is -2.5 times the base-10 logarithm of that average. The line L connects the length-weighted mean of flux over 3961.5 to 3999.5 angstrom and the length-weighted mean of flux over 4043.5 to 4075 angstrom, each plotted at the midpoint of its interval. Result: 0.03 mag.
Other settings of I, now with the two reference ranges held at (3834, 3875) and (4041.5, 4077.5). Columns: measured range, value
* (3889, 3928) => 0.01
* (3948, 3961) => 0.00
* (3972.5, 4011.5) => 0.01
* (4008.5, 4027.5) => 0.05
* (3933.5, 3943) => 0.02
